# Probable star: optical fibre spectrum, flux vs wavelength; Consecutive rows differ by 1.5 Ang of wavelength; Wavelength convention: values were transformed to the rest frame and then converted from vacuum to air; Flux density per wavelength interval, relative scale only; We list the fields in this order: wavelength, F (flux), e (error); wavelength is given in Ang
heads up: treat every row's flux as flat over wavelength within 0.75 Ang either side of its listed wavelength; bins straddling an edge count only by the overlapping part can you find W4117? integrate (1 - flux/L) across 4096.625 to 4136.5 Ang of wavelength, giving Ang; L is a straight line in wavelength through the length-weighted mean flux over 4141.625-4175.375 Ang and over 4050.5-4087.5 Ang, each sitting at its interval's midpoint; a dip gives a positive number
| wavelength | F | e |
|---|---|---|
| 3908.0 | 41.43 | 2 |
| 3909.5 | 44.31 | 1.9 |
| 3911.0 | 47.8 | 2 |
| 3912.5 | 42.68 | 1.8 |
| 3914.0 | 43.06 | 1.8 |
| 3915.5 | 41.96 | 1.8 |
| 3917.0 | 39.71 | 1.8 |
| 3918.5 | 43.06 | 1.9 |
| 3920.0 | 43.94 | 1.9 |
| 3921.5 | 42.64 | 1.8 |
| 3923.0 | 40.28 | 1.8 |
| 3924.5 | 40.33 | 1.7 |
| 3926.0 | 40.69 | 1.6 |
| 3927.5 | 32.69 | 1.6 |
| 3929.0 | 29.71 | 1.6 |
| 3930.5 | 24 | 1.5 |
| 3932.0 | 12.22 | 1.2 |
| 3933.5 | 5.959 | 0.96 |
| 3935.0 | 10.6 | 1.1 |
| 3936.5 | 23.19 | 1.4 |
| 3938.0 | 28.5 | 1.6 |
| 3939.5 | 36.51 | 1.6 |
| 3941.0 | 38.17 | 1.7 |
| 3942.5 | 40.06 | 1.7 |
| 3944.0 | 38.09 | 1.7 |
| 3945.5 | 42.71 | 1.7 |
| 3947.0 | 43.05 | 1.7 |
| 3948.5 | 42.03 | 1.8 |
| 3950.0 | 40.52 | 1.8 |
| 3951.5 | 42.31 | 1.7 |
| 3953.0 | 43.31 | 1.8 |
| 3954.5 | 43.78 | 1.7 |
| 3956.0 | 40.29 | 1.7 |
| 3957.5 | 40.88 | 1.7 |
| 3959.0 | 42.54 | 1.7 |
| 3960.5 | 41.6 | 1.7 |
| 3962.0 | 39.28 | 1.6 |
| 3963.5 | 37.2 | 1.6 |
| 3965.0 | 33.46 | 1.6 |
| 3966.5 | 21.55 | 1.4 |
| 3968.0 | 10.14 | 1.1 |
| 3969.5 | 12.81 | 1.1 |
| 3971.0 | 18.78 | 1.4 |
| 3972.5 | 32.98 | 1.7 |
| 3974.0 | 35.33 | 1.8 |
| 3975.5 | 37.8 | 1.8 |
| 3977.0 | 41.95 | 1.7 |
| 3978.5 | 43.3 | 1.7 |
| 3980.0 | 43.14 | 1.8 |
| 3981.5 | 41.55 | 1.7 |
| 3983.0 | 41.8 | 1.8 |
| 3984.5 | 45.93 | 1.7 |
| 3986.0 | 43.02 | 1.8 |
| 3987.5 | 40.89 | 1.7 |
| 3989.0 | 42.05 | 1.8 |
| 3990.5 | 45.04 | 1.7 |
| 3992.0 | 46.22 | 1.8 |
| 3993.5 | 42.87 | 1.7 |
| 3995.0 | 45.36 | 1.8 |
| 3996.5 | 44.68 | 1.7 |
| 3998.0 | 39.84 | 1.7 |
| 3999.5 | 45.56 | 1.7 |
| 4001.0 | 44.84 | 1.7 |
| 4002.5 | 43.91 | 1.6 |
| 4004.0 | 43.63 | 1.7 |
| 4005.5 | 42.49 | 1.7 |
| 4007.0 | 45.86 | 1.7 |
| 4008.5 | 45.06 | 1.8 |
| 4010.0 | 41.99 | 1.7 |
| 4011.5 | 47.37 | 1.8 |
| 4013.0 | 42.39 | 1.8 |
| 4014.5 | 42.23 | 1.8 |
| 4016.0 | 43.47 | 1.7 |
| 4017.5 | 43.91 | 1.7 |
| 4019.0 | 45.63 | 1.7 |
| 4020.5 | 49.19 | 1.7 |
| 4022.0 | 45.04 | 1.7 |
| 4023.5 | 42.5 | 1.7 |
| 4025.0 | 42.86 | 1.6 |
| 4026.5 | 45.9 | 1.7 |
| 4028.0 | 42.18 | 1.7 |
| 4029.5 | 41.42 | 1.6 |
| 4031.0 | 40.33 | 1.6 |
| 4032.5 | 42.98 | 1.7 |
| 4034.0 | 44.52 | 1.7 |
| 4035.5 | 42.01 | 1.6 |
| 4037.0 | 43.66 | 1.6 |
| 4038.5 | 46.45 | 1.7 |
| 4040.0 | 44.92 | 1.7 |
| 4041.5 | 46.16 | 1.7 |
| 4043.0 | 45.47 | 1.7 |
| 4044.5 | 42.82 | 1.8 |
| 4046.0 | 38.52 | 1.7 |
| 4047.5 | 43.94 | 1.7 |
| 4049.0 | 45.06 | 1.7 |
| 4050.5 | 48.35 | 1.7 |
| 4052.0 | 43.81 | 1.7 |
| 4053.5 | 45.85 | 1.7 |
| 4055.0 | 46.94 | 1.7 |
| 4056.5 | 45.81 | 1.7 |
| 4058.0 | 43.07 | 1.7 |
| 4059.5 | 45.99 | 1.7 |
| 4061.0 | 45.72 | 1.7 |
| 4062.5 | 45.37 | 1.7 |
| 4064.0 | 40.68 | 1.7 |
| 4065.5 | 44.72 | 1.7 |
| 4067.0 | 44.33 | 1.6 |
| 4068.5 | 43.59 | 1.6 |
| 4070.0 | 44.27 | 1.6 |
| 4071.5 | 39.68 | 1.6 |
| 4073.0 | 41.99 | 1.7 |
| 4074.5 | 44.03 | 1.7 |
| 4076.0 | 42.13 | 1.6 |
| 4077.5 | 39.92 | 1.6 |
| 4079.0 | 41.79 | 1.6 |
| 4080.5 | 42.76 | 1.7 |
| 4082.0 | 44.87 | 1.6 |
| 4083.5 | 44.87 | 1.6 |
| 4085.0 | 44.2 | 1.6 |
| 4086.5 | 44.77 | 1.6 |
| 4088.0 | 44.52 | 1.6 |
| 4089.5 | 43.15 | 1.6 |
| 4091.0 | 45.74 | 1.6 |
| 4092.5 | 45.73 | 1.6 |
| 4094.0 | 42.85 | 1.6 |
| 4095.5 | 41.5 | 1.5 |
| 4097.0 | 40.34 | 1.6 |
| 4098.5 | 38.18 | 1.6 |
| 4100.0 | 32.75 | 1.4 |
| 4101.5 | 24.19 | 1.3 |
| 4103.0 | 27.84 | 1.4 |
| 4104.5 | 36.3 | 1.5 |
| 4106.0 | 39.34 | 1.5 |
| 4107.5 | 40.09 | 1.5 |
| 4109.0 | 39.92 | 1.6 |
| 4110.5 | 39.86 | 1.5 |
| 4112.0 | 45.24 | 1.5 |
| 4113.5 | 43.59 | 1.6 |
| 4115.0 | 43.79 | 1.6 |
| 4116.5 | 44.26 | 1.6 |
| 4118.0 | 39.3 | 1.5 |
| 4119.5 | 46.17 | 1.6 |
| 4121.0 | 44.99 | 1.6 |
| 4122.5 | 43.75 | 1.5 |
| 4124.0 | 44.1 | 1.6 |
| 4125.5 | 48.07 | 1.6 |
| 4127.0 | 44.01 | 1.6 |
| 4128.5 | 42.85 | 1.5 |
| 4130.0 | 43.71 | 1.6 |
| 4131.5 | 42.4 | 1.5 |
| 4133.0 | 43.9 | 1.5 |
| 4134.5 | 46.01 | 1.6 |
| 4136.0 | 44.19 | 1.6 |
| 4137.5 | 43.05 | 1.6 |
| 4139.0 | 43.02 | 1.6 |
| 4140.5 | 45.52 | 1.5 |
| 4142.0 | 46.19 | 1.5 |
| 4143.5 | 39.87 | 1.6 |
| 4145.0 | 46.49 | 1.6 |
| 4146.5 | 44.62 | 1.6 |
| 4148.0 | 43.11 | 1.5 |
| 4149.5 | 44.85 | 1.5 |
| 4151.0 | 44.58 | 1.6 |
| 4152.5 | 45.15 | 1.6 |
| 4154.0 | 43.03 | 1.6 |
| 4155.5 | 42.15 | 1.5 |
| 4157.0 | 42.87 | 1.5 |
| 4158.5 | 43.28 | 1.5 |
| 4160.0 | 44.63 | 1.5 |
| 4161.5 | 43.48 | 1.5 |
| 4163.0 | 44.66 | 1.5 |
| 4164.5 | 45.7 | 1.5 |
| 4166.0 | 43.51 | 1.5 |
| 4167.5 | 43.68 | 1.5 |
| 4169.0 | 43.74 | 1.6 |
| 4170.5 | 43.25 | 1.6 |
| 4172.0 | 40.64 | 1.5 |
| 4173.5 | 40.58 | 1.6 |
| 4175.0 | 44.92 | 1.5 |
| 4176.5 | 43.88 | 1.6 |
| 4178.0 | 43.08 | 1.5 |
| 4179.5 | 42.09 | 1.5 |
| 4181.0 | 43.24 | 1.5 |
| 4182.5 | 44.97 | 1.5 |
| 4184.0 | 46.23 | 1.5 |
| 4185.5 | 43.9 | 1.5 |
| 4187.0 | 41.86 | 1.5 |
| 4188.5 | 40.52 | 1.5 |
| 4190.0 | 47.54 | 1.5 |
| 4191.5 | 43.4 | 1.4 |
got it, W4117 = 2.5 Ang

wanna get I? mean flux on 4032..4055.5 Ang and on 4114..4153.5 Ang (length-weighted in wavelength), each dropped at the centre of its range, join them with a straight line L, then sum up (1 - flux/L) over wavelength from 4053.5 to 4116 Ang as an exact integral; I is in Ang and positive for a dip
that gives 3.4 Ang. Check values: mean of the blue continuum 44.5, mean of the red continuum 44.1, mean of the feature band 41.9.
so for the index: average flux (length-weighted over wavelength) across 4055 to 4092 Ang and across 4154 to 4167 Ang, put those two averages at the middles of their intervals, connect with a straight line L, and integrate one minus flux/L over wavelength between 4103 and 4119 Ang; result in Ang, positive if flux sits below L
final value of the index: 1.1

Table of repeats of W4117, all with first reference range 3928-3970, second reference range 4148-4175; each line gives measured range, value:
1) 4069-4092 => -2.32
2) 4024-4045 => -3.86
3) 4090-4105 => 0.93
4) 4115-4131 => -0.98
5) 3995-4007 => -2.96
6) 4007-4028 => -4.90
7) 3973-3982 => -1.69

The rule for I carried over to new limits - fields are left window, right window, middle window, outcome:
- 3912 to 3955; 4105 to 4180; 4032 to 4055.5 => -2.8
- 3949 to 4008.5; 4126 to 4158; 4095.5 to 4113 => 2.4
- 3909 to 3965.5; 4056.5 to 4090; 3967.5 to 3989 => 1.9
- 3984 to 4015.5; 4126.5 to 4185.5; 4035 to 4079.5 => -0.1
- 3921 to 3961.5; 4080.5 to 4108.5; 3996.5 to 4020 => -4.2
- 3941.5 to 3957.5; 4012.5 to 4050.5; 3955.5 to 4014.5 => 4.4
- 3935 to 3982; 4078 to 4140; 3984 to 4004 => -3.6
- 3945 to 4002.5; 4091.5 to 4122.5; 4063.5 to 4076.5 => -1.0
